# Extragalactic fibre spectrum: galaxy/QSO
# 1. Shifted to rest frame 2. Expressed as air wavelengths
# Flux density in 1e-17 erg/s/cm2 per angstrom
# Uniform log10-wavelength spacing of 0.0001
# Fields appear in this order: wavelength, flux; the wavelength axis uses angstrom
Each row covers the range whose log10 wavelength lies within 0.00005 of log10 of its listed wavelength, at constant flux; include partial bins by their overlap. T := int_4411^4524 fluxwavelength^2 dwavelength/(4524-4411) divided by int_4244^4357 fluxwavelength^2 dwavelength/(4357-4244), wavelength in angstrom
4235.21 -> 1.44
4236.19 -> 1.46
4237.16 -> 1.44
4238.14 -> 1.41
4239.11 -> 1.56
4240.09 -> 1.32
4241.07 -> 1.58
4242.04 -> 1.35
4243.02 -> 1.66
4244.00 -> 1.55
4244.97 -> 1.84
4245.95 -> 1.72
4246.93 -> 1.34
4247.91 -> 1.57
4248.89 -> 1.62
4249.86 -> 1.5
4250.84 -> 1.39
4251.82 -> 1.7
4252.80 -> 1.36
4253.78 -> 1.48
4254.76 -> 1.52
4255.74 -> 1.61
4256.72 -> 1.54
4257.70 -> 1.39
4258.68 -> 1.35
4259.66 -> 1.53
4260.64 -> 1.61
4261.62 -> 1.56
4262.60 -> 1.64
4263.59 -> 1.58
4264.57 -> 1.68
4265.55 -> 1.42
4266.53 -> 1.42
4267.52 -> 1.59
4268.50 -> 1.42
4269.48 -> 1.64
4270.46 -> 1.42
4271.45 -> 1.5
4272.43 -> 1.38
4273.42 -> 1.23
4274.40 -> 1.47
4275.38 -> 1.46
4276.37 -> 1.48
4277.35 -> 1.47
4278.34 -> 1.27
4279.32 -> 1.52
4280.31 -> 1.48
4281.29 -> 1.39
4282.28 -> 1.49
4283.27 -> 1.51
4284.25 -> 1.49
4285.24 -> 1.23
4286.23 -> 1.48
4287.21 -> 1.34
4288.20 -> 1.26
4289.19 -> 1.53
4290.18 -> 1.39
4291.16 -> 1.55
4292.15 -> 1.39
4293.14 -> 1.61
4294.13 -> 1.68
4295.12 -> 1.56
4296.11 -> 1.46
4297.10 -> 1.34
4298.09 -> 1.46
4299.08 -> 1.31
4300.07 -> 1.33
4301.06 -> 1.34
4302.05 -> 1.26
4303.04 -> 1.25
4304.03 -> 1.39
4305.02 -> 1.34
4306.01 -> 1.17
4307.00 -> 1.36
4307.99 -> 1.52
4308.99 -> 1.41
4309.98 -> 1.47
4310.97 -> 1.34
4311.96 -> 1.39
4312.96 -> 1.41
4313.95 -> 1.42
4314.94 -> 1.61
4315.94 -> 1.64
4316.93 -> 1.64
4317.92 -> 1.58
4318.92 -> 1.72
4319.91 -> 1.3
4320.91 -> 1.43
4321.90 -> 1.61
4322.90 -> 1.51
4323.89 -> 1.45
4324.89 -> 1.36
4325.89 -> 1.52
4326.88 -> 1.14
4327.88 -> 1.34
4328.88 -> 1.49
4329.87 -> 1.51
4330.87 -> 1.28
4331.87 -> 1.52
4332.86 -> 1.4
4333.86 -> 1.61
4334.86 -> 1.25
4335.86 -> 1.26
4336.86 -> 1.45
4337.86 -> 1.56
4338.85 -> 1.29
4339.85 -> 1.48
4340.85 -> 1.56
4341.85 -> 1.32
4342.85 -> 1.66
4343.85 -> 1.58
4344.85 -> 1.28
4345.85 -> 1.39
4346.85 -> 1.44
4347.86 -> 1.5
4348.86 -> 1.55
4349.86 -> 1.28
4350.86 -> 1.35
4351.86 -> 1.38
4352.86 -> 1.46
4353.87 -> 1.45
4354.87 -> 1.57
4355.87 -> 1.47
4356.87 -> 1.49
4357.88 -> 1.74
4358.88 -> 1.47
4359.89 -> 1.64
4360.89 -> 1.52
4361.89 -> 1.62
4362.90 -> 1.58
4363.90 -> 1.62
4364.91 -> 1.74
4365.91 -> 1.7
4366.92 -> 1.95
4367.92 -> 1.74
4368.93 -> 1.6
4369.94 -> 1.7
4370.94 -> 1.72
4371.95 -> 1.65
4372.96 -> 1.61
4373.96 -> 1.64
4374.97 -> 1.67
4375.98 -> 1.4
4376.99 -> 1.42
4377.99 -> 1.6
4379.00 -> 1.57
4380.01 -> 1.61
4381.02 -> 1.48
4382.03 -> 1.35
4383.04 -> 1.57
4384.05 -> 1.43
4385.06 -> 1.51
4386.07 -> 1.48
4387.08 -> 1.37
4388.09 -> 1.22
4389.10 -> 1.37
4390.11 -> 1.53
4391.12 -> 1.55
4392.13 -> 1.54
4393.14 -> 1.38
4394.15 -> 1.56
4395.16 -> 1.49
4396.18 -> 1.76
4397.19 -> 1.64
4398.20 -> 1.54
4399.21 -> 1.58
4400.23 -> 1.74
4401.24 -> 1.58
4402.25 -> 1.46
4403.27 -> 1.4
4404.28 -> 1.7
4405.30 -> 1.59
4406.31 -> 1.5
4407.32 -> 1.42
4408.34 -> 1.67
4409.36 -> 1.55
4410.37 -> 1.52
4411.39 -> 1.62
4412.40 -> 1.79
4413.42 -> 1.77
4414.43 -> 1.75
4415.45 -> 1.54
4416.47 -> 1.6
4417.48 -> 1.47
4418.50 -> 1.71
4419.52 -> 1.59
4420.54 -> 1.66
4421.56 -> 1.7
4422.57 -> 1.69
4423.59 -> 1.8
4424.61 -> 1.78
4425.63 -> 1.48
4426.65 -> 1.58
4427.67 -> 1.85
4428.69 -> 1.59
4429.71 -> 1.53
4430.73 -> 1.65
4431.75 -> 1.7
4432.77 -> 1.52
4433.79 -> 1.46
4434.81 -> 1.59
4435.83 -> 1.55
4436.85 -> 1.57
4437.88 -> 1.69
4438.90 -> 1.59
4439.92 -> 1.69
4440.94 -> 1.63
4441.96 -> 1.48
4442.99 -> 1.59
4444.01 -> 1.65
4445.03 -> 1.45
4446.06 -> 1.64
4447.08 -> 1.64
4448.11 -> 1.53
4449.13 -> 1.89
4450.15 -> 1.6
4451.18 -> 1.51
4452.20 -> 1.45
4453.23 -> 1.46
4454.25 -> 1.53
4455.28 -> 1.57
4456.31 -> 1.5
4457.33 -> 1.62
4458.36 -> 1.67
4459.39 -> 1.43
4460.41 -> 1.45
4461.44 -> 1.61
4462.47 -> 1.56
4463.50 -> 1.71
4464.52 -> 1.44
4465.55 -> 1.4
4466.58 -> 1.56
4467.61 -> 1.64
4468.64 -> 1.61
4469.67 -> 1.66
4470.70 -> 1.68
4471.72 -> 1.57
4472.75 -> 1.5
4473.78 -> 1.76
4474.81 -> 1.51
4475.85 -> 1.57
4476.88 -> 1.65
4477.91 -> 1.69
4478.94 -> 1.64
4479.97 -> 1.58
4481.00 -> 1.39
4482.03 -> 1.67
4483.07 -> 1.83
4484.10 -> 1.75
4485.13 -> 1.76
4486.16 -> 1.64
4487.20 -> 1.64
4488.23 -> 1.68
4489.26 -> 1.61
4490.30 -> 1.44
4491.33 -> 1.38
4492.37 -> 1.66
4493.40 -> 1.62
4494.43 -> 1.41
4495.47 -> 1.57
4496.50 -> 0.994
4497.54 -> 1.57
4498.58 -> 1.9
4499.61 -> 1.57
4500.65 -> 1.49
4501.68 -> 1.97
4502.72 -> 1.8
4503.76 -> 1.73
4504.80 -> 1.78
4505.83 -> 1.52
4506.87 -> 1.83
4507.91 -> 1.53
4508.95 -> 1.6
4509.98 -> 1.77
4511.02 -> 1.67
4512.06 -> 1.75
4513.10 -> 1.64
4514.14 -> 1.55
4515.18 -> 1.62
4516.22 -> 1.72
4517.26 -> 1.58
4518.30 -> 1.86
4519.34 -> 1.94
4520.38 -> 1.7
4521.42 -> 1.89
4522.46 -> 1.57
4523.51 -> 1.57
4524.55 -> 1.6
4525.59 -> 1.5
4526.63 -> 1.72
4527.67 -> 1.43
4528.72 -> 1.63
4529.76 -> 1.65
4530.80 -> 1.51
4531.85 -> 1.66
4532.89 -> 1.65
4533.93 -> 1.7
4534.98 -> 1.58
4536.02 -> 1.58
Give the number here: 1.2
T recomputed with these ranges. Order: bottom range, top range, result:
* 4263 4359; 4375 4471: 1.15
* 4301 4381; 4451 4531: 1.16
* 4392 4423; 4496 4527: 1.09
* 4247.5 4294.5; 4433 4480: 1.16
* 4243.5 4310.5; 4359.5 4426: 1.14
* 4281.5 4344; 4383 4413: 1.11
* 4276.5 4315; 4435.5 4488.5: 1.22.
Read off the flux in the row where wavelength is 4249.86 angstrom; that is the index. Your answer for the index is 1.5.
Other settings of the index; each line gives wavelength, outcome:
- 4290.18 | 1.39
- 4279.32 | 1.52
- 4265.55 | 1.42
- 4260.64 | 1.61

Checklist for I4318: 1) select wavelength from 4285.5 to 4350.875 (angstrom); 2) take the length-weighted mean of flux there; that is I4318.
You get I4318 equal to 1.43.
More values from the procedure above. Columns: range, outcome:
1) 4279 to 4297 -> 1.46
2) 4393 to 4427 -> 1.61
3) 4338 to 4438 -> 1.56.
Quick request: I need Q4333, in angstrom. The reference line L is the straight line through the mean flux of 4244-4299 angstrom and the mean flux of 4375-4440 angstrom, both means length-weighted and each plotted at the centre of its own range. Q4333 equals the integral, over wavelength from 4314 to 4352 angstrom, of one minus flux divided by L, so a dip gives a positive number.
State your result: 1.78 angstrom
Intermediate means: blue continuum 1.49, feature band 1.45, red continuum 1.57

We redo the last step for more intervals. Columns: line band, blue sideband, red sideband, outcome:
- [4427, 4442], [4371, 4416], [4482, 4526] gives -0.22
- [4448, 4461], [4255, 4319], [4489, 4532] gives 0.25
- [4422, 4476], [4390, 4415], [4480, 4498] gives -0.58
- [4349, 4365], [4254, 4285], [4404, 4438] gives 0.46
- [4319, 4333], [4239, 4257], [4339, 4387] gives 1.01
